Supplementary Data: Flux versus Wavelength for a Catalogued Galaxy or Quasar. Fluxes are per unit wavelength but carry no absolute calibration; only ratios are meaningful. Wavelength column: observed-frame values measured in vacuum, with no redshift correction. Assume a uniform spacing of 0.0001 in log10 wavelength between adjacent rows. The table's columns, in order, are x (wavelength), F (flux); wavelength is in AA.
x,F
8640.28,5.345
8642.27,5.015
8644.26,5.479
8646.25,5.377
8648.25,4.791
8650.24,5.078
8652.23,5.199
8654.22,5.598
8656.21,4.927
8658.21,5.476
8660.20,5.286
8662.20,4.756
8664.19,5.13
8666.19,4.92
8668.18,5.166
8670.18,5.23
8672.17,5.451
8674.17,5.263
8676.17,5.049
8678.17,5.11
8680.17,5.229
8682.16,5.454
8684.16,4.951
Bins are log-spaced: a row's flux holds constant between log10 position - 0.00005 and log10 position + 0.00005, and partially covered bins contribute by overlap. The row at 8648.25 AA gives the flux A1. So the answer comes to 4.791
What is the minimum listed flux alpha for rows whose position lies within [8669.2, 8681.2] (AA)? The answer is 5.049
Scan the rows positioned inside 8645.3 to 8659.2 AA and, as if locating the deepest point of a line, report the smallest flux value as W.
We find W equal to 4.791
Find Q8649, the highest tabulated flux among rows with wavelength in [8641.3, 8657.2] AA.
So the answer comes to 5.598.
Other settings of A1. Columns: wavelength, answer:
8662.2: 4.756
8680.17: 5.229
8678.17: 5.11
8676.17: 5.049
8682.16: 5.454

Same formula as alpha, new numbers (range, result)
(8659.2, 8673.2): 4.756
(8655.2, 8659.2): 4.927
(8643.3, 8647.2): 5.377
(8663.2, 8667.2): 4.92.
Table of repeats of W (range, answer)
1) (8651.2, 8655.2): 5.199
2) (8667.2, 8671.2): 5.166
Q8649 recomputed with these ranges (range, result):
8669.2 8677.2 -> 5.451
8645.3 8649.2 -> 5.377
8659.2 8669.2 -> 5.286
